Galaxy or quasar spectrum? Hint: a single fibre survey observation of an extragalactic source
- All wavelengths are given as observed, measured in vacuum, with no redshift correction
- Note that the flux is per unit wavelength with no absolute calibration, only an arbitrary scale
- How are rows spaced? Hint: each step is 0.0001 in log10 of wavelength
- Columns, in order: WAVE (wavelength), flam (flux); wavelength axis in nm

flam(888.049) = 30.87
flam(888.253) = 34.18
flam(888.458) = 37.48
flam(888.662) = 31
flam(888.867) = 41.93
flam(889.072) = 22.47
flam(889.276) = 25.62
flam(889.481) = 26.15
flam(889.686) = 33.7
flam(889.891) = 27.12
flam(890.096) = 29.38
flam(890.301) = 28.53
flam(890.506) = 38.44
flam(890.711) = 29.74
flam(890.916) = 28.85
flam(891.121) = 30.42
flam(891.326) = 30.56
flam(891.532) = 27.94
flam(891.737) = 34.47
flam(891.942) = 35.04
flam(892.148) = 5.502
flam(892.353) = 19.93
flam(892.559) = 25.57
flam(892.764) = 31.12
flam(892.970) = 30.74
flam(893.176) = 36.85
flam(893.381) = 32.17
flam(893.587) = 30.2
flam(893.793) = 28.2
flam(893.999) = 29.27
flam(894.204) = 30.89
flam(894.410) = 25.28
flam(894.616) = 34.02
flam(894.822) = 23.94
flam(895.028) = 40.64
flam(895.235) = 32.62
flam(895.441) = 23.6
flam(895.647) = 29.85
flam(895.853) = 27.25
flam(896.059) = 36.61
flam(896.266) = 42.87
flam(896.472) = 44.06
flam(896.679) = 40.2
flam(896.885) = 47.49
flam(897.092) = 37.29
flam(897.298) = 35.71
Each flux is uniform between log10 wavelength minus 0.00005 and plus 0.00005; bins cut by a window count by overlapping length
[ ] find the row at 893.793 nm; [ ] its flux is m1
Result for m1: 28.2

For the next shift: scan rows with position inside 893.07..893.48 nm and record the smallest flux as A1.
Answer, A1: 32.17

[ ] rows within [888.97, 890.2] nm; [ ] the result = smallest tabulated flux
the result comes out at 22.47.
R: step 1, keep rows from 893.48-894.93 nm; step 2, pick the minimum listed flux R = 23.94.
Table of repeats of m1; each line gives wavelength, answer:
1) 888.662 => 31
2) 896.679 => 40.2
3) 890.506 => 38.44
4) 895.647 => 29.85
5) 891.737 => 34.47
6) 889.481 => 26.15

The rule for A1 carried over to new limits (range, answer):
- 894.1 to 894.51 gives 25.28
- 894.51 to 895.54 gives 23.6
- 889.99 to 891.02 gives 28.53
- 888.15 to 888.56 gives 34.18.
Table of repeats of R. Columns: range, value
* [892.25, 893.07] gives 19.93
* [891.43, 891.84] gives 27.94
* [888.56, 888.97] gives 31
